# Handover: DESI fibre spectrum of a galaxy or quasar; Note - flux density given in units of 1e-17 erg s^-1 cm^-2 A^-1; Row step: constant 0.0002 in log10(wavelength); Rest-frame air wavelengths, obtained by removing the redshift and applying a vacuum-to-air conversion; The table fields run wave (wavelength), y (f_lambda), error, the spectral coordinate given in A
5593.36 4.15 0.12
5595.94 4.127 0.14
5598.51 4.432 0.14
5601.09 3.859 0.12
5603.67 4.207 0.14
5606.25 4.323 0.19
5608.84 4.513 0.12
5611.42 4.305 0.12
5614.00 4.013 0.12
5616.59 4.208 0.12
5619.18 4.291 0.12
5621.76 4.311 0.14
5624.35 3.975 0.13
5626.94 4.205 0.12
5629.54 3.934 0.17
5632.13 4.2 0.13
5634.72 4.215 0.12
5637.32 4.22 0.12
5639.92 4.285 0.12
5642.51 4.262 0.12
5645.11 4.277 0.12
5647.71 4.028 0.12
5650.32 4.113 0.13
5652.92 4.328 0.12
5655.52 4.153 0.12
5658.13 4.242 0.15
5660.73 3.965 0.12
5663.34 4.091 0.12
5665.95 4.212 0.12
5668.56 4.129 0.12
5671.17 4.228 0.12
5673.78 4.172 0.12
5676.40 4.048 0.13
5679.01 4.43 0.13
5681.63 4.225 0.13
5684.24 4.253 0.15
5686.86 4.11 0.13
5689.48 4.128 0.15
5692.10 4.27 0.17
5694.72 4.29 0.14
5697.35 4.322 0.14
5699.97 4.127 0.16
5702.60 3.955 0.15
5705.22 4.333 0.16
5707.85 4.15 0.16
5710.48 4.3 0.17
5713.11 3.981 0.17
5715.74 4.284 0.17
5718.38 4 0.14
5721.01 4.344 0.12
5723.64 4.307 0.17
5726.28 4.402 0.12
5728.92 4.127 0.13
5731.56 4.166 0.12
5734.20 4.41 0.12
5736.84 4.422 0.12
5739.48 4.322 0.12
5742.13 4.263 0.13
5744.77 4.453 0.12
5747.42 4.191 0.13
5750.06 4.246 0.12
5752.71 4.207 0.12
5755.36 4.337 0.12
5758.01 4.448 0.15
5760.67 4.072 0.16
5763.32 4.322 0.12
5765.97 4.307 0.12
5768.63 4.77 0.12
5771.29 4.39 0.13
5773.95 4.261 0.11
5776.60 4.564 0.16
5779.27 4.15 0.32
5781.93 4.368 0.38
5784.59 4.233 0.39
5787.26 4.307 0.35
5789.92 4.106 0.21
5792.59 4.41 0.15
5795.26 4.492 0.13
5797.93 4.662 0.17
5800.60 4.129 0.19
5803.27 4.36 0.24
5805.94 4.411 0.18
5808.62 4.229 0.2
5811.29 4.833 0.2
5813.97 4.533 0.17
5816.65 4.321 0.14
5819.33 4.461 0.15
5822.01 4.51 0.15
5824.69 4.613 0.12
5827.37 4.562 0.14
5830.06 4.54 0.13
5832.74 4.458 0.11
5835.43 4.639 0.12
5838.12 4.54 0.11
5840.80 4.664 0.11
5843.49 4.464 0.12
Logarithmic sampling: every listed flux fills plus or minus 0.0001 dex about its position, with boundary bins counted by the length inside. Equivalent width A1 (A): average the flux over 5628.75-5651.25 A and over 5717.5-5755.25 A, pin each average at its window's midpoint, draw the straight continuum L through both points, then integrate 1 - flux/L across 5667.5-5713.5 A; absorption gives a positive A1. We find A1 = 0.4 A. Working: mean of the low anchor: 4.18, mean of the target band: 4.2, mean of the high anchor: 4.28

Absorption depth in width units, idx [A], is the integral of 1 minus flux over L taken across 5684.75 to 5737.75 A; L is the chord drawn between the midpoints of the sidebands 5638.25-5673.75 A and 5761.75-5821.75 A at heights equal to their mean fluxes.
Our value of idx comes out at 0.6 A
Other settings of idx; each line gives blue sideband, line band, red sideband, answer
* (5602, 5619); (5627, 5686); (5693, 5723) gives 0.6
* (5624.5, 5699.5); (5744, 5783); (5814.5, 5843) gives 0.5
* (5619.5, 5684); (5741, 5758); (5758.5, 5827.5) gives 0.1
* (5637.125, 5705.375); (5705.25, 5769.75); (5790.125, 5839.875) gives 0.6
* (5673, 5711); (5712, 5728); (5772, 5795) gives 0.1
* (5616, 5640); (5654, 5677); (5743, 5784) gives 0.4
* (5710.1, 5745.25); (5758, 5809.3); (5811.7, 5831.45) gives 0.8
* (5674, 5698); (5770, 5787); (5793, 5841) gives 0.3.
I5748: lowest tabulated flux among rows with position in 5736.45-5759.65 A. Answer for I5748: 4.191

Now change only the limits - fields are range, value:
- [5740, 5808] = 4.072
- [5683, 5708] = 3.955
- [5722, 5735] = 4.127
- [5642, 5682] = 3.965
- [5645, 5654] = 4.028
